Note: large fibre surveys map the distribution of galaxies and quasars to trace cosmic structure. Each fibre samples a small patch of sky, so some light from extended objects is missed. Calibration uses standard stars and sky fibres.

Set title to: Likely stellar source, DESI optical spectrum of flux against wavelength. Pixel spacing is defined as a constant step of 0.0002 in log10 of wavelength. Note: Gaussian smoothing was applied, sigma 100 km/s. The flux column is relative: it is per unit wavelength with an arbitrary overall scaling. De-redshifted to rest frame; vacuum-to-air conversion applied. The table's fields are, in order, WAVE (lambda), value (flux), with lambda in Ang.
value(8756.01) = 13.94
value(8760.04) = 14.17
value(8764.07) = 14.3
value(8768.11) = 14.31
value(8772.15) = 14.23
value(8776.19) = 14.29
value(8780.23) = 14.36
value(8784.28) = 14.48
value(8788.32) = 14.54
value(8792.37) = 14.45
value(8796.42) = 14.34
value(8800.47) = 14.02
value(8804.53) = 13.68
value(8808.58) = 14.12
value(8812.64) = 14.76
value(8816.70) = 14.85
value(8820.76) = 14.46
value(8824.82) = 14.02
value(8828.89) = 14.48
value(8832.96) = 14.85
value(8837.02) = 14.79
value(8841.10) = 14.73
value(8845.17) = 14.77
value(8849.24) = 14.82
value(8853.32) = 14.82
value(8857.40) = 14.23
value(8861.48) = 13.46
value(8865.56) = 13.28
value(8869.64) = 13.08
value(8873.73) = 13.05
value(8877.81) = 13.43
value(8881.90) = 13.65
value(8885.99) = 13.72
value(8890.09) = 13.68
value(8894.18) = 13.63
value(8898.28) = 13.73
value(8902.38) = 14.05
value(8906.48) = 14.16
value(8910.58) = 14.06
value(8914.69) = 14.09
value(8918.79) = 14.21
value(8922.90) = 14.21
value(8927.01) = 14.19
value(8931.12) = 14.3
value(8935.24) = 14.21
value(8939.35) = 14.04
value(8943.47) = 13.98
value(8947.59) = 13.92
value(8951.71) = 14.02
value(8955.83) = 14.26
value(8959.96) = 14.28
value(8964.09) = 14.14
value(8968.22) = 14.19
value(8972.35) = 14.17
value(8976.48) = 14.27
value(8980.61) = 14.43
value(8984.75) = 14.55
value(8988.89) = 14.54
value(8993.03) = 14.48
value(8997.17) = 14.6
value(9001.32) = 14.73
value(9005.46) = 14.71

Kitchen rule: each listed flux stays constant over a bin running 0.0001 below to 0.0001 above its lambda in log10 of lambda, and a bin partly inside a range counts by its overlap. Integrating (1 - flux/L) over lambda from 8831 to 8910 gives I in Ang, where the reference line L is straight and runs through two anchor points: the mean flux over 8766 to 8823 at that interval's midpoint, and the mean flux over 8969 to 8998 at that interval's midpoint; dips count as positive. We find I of 2.09 Ang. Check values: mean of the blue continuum 14.3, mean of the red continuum 14.4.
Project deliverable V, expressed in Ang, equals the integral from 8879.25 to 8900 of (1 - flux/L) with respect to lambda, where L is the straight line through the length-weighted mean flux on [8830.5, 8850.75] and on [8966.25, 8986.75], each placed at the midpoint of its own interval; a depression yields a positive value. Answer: 1.3 Ang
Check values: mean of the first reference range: 14.8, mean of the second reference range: 14.3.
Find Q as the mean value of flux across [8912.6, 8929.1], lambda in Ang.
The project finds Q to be 14.2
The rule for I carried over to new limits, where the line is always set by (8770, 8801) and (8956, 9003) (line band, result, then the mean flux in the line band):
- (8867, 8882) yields 1.16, 13.3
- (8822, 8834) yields -0.05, 14.4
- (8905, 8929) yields 0.37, 14.2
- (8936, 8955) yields 0.48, 14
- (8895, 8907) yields 0.38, 13.9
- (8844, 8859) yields -0.31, 14.7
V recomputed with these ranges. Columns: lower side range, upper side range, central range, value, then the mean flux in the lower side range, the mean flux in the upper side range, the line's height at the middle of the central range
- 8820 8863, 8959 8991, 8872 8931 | 2.3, 14.5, 14.3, 14.4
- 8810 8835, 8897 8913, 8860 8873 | 0.9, 14.6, 14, 14.3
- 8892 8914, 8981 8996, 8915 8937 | -0.2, 13.9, 14.5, 14.1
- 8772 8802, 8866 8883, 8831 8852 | -1.7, 14.4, 13.3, 13.7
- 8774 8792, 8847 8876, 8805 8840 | -1.0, 14.4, 13.8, 14.1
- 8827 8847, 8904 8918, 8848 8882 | 1.8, 14.7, 14.1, 14.5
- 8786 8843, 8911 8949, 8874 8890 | 0.8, 14.4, 14.1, 14.3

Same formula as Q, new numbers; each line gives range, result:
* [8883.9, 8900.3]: 13.7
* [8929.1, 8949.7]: 14.1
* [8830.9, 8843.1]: 14.8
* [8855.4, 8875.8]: 13.4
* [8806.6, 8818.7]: 14.6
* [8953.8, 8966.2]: 14.2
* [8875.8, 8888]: 13.6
